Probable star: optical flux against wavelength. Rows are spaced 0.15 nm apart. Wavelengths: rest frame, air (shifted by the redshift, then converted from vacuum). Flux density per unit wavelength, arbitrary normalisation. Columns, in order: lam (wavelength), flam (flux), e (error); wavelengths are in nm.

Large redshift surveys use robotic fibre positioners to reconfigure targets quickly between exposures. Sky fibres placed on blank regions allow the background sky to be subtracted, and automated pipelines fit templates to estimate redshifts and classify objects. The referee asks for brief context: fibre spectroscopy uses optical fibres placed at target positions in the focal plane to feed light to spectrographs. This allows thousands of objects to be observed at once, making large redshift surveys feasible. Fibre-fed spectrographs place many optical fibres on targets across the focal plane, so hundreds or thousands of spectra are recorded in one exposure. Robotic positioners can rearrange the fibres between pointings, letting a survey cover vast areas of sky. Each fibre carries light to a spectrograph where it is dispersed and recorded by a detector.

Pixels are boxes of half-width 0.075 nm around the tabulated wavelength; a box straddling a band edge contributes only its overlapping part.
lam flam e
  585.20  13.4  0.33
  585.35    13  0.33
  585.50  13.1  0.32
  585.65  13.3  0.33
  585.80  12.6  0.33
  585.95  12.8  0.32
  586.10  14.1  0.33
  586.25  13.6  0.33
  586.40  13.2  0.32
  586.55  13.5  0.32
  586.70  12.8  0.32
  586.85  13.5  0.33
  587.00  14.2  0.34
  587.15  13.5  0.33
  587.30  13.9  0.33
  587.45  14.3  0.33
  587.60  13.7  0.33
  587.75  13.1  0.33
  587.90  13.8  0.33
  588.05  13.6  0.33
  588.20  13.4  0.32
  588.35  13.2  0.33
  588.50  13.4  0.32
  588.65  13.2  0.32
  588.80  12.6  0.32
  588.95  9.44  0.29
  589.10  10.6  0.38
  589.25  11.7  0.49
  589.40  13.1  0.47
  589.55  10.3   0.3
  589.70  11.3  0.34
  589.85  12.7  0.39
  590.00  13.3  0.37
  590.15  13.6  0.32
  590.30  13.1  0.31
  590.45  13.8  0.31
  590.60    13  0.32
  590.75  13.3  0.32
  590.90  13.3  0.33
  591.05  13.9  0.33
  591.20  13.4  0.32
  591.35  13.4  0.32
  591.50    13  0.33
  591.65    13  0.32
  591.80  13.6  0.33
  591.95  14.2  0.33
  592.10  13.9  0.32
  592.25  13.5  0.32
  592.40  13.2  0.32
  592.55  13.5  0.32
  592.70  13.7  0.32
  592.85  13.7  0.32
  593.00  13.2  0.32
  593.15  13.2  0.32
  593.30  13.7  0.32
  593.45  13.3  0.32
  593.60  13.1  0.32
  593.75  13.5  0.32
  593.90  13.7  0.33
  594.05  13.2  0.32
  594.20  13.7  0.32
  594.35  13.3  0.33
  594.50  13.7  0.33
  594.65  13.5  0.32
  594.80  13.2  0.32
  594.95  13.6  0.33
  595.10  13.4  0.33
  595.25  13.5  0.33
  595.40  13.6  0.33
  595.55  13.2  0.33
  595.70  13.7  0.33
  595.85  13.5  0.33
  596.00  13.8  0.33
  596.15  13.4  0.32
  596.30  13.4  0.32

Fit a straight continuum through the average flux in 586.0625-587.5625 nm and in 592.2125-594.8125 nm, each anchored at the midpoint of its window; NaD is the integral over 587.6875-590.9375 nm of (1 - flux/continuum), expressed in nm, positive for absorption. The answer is 0.217 nm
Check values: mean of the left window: 13.7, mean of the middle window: 12.7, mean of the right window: 13.4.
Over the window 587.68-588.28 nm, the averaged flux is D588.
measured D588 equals 13.5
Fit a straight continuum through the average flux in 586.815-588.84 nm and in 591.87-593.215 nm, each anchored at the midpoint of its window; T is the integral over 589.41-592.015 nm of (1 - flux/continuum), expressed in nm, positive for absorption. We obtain 0.09 nm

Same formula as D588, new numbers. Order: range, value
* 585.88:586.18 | 13.5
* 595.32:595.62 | 13.4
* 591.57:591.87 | 13.3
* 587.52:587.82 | 13.4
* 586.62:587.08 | 13.5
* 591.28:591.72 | 13.1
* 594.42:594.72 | 13.6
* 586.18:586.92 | 13.3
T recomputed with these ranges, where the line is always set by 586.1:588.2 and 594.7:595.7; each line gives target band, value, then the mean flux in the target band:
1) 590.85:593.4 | 0.002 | 13.5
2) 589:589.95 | 0.137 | 11.6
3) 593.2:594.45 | 0.003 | 13.4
